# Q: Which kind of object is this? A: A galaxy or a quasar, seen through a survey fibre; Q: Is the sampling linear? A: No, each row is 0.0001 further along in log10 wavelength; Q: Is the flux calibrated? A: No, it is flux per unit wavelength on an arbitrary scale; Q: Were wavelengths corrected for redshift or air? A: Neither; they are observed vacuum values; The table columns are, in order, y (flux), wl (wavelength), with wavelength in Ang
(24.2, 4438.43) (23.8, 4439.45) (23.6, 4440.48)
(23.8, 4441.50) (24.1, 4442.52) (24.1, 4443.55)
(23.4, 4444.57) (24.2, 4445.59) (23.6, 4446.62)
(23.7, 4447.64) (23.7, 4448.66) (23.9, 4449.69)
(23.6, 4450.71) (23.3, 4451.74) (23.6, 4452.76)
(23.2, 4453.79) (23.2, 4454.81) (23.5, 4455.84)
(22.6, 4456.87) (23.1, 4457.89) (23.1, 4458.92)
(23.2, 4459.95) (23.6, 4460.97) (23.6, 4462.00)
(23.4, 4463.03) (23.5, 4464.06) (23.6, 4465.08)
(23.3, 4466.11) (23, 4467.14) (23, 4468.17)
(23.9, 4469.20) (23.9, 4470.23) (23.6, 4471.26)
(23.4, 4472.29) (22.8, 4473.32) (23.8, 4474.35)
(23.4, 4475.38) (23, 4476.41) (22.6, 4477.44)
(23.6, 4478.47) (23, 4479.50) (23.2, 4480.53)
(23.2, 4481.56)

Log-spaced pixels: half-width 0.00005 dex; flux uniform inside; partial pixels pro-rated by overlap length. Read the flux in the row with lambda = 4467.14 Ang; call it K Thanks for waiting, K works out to 23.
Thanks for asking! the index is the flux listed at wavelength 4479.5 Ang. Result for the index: 23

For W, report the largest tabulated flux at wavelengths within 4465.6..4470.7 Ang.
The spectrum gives 23.9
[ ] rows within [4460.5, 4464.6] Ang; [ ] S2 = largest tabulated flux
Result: 23.6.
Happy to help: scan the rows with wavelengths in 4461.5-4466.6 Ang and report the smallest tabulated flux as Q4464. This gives 23.3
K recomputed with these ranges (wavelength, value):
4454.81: 23.2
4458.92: 23.1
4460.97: 23.6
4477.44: 22.6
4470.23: 23.9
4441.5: 23.8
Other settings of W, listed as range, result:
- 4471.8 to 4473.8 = 23.4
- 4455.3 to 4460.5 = 23.5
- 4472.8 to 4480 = 23.8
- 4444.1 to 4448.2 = 24.2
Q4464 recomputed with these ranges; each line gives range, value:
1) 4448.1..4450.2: 23.7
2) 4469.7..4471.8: 23.6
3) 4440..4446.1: 23.4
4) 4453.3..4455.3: 23.2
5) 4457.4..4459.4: 23.1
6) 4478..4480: 23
